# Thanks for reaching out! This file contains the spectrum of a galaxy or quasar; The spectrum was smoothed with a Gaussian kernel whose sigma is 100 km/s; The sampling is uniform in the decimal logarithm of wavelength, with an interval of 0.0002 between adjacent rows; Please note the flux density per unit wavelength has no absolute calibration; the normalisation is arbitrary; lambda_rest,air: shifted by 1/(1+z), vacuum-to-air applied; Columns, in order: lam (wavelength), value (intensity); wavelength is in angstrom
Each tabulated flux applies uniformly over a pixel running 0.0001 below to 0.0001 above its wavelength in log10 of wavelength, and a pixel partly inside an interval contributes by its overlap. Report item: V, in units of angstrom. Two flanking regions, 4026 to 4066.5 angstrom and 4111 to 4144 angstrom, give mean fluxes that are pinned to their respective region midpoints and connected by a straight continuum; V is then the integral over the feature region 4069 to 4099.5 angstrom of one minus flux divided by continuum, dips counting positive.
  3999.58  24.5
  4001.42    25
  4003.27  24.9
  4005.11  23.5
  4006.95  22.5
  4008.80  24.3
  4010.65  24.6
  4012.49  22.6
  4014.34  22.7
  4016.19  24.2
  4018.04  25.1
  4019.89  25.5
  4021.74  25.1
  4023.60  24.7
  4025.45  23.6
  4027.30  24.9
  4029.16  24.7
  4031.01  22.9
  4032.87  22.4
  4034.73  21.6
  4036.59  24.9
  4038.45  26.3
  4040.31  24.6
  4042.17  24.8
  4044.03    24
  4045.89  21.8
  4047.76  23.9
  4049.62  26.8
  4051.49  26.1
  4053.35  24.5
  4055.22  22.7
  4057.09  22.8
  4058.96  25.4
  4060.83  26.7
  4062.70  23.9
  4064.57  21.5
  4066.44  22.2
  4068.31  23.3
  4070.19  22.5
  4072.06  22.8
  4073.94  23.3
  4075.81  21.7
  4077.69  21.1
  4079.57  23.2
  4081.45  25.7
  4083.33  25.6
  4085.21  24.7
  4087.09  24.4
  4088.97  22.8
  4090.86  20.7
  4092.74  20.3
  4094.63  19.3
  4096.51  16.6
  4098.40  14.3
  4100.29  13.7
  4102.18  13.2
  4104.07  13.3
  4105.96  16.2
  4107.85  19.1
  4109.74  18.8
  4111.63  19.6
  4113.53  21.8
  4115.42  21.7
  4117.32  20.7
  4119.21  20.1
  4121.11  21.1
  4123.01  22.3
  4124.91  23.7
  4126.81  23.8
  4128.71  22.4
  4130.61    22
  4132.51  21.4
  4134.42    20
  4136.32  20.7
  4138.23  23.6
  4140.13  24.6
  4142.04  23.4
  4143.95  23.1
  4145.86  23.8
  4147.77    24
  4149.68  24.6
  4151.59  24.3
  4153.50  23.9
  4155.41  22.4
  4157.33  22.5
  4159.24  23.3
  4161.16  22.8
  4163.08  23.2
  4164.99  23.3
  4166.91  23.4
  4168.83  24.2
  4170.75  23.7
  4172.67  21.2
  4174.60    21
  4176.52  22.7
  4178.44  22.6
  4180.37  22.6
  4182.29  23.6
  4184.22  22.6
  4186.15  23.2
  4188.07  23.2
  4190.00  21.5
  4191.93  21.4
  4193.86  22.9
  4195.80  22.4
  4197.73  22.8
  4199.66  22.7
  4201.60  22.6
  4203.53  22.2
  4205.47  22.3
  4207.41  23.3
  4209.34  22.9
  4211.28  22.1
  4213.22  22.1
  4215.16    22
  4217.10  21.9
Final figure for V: 1.8 angstrom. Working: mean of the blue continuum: 24.1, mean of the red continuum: 22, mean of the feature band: 21.8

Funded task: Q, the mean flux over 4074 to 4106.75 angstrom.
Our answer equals 19.9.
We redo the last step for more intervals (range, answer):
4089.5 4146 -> 20.2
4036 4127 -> 21.9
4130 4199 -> 22.8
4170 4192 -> 22.5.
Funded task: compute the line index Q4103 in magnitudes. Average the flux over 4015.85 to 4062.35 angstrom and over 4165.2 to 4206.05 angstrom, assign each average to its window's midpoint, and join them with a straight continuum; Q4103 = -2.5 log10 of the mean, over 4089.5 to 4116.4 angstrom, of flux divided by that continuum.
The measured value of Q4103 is 0.30 mag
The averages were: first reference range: 24.4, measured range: 17.8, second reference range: 22.6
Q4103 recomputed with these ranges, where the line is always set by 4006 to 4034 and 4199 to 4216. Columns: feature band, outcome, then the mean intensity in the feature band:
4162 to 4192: 0.00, 22.8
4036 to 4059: -0.03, 24.5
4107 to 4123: 0.14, 20.5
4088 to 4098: 0.19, 19.6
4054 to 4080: 0.02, 23.1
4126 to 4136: 0.06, 21.8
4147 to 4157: -0.04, 23.8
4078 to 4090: -0.03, 24.2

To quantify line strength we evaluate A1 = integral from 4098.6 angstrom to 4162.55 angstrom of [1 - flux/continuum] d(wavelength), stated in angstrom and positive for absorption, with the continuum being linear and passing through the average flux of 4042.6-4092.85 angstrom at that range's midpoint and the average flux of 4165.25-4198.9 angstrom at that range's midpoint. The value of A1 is 5.1 angstrom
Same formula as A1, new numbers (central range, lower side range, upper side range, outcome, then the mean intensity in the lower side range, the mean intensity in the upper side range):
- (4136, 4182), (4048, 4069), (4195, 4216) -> -0.3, 24.2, 22.5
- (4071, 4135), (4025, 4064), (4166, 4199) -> 8.0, 24.2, 22.6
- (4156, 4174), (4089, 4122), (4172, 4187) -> -1.1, 18.4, 22.4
